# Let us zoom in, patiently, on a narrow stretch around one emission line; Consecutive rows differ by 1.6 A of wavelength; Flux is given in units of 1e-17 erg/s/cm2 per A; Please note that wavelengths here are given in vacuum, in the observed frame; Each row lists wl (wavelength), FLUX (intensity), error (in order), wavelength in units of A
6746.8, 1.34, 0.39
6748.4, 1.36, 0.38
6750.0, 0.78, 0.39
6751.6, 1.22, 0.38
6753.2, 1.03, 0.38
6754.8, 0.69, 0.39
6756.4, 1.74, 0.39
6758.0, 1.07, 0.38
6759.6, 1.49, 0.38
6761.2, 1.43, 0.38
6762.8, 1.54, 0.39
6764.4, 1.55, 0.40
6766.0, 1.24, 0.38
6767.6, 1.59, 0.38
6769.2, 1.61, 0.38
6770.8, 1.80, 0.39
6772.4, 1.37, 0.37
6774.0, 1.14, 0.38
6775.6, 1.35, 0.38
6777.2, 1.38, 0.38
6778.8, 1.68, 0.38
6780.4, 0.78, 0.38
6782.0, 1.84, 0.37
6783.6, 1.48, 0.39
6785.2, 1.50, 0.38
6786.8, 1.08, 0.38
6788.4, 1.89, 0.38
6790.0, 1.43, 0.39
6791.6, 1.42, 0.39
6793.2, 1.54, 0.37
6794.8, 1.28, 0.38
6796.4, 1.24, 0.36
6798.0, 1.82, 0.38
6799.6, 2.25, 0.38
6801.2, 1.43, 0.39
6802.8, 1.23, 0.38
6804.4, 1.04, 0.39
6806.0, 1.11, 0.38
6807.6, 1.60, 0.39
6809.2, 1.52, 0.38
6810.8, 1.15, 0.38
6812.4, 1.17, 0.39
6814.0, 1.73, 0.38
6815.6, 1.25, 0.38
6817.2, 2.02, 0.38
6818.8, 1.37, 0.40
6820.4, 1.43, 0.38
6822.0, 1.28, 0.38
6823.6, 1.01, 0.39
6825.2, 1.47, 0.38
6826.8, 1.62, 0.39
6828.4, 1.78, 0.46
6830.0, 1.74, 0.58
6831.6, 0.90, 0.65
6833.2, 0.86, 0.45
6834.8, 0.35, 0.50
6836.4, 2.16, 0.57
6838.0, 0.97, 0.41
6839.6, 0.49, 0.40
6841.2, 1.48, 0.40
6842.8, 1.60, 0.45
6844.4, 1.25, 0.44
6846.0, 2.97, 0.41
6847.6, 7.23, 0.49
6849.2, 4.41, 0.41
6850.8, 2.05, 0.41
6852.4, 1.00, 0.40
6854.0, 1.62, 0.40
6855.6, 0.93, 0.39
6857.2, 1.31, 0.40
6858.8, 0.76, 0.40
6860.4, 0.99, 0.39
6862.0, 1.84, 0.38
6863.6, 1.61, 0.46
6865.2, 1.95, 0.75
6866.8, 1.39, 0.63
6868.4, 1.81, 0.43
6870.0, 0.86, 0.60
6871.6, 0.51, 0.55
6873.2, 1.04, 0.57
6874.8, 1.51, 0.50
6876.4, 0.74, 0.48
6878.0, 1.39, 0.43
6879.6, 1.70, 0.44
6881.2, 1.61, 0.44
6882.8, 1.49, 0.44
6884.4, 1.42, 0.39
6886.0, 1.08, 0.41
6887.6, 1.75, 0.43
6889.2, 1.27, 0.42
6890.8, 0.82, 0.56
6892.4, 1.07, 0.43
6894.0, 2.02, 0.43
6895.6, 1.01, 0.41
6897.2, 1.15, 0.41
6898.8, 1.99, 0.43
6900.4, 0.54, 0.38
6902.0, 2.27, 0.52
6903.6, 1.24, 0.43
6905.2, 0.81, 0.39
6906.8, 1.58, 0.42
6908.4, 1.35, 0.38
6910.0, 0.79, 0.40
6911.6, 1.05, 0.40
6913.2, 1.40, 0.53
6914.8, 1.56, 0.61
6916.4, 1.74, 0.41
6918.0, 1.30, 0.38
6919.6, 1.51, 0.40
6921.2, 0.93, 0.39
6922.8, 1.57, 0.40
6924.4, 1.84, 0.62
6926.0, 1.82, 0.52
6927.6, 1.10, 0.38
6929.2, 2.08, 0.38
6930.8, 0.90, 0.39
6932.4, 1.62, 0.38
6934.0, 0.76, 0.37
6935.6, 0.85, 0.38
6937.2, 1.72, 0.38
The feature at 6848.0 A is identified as H-beta 4861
